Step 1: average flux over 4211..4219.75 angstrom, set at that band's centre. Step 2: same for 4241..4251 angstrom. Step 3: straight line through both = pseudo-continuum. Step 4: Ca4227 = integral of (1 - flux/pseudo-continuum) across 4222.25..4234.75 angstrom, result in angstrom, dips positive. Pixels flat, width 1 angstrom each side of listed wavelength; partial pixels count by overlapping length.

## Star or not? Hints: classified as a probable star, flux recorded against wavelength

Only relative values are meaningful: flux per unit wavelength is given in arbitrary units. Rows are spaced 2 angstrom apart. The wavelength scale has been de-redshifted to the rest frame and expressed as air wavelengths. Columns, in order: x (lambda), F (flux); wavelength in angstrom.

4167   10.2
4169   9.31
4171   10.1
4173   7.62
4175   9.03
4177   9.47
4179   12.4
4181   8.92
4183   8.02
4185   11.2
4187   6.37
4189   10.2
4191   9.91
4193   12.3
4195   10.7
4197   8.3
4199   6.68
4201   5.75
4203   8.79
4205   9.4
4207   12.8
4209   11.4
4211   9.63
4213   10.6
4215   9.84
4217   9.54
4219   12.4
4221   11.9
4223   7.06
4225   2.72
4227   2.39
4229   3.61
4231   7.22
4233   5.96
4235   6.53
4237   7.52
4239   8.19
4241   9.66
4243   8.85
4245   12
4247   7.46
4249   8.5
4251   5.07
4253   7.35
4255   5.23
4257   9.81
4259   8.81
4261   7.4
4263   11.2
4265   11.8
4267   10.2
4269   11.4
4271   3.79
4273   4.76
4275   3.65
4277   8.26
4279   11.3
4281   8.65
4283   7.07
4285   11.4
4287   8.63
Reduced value 6.2 angstrom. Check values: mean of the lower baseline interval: 10.4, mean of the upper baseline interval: 8.83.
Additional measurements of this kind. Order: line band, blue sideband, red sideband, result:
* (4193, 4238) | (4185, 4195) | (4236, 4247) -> 5.85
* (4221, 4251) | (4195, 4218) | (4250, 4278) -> 5.05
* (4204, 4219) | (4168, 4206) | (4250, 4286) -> -2.89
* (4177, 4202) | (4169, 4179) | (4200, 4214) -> 0.87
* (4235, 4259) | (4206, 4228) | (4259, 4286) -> 1.90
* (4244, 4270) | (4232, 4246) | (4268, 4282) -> -3.55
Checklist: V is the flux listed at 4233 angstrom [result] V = 5.96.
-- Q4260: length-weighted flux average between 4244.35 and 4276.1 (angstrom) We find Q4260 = 7.98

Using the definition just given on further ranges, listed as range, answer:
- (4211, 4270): 8.31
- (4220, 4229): 5.75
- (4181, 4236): 8.57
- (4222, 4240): 5.69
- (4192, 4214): 9.67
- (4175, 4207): 9.33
